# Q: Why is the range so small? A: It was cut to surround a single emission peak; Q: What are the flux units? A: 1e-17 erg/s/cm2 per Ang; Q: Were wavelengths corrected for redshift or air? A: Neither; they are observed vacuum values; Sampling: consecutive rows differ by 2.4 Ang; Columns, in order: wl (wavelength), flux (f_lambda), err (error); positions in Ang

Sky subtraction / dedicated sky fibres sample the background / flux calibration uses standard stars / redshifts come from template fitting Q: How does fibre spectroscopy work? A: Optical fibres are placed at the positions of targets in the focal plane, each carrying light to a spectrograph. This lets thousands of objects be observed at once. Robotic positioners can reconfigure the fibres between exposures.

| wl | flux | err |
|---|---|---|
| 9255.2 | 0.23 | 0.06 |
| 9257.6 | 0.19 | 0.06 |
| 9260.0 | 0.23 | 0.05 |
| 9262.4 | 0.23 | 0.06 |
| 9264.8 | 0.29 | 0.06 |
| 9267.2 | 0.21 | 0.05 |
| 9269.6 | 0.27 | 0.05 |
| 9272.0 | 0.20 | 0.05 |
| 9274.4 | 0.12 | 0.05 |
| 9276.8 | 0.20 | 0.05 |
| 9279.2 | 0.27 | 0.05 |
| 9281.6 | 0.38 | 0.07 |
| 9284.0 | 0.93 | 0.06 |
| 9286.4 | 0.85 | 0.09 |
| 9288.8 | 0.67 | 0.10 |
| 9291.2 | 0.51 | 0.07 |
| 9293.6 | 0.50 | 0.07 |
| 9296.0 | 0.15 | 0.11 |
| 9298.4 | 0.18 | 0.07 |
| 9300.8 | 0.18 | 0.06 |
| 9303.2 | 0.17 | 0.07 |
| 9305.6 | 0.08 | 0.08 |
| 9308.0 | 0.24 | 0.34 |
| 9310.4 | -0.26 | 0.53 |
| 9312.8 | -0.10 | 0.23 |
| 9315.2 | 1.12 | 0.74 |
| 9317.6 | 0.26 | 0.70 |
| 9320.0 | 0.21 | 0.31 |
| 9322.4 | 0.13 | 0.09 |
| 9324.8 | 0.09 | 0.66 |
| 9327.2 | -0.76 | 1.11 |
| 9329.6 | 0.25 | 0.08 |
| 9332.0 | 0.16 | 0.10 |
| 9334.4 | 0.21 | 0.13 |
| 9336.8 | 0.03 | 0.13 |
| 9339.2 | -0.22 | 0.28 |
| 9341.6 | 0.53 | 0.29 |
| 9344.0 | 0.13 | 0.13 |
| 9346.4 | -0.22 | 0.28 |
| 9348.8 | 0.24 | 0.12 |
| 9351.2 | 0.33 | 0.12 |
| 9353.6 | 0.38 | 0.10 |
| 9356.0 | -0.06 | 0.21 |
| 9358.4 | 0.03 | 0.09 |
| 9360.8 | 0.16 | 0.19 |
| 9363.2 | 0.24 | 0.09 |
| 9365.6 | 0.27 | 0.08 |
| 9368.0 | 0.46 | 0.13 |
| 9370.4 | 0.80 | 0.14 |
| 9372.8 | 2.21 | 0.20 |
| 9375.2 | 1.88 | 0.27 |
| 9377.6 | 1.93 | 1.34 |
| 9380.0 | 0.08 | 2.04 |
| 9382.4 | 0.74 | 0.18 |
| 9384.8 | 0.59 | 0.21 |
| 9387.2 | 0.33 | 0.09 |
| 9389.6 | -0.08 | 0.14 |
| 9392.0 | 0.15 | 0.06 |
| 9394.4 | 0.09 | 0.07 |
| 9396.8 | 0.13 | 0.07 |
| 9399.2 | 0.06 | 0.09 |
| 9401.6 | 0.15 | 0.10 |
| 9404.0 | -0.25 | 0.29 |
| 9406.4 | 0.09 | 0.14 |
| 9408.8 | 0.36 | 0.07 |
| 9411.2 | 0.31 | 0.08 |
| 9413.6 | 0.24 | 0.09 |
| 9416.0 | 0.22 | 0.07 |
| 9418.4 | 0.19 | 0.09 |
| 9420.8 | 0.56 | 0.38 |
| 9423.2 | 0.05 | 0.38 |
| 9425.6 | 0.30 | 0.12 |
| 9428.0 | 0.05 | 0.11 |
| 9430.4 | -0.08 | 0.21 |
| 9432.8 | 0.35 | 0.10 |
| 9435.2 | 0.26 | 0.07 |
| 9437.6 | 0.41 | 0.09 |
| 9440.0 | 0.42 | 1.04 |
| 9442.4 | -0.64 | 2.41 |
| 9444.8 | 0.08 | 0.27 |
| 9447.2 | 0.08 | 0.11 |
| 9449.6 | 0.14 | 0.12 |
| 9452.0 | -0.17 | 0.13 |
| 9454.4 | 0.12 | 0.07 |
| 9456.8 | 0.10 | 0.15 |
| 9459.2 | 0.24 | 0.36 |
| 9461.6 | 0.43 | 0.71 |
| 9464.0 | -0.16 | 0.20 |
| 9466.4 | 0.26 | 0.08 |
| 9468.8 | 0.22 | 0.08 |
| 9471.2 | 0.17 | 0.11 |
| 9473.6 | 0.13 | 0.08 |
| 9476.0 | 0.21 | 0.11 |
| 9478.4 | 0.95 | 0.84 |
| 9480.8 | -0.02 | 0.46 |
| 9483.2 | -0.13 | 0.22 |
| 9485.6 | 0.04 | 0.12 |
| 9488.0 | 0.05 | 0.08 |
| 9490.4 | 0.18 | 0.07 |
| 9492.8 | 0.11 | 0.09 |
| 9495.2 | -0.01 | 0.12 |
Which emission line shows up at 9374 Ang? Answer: [O III] 5007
